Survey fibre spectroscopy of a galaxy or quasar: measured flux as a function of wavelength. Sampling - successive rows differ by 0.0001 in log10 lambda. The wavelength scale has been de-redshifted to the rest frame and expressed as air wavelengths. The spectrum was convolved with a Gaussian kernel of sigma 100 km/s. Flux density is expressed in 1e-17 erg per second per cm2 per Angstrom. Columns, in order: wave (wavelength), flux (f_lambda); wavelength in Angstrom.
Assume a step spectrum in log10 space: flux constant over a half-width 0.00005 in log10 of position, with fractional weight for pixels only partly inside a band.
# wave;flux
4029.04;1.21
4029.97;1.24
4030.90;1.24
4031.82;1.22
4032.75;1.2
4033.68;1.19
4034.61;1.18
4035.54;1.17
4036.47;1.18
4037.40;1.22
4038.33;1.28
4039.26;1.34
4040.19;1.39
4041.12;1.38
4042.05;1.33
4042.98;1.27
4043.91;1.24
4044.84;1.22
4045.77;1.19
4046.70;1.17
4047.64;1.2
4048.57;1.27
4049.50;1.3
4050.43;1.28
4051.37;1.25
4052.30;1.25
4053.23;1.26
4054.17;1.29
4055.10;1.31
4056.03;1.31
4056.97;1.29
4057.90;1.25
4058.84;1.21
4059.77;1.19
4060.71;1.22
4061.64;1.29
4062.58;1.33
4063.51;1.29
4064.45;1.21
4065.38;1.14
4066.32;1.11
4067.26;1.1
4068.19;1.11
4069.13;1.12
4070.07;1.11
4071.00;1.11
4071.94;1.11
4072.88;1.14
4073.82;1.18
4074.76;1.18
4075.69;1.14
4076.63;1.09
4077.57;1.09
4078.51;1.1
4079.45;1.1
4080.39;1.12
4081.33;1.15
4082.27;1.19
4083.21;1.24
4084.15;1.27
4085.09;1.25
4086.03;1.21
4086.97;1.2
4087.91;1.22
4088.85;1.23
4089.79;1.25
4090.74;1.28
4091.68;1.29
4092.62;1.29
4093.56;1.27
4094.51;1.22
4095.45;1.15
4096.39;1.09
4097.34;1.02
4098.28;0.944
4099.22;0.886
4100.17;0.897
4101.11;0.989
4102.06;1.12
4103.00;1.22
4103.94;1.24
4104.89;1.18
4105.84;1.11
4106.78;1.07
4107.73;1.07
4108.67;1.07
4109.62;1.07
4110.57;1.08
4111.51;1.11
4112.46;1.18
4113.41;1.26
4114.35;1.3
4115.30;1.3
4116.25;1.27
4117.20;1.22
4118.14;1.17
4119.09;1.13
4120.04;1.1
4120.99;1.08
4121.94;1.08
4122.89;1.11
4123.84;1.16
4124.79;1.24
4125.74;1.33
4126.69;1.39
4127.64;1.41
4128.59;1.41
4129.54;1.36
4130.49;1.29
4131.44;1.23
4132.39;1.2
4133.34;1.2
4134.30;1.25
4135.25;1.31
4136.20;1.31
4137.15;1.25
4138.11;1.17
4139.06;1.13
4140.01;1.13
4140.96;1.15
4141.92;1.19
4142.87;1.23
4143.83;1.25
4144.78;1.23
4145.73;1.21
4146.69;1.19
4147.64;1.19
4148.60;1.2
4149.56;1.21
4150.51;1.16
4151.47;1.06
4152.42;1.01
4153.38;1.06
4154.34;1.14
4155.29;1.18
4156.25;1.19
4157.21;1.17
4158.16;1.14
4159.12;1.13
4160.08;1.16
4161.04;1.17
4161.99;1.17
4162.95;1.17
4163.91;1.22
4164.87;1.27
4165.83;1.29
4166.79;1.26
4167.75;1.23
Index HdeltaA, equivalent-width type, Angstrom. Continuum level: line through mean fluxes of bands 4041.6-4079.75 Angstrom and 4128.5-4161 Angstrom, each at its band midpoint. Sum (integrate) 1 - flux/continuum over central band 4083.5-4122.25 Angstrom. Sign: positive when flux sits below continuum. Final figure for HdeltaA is 1.4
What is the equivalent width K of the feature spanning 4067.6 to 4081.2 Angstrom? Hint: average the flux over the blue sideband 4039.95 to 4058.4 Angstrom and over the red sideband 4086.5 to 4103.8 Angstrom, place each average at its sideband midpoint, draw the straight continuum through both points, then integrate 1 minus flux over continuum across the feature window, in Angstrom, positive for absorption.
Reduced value 0.9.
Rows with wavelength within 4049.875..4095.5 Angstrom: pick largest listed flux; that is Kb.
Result 1.33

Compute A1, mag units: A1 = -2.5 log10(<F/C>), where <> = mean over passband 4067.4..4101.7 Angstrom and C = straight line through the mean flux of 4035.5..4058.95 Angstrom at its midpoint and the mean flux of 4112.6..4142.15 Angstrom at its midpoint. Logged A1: 0.095 mag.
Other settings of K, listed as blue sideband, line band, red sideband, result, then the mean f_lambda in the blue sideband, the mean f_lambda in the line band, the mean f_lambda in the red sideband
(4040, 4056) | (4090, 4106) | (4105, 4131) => 1.2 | 1.27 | 1.13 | 1.2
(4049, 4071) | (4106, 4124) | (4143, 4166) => 0.7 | 1.22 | 1.15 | 1.17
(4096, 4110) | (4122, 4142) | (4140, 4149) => -1.5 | 1.06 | 1.25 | 1.2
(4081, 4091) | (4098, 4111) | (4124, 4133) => 2.0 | 1.23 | 1.07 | 1.31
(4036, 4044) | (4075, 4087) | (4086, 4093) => 0.9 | 1.29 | 1.16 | 1.25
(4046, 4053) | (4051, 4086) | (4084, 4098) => 1.1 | 1.24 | 1.19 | 1.21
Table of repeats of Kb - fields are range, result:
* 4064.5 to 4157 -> 1.41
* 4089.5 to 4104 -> 1.29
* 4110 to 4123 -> 1.3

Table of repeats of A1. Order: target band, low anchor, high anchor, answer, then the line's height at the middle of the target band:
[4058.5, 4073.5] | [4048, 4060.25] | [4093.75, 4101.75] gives 0.03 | 1.2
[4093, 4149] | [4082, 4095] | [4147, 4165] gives 0.02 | 1.2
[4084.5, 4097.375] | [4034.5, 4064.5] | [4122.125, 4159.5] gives 0.02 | 1.24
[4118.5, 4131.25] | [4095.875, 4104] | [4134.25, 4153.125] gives -0.10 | 1.12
